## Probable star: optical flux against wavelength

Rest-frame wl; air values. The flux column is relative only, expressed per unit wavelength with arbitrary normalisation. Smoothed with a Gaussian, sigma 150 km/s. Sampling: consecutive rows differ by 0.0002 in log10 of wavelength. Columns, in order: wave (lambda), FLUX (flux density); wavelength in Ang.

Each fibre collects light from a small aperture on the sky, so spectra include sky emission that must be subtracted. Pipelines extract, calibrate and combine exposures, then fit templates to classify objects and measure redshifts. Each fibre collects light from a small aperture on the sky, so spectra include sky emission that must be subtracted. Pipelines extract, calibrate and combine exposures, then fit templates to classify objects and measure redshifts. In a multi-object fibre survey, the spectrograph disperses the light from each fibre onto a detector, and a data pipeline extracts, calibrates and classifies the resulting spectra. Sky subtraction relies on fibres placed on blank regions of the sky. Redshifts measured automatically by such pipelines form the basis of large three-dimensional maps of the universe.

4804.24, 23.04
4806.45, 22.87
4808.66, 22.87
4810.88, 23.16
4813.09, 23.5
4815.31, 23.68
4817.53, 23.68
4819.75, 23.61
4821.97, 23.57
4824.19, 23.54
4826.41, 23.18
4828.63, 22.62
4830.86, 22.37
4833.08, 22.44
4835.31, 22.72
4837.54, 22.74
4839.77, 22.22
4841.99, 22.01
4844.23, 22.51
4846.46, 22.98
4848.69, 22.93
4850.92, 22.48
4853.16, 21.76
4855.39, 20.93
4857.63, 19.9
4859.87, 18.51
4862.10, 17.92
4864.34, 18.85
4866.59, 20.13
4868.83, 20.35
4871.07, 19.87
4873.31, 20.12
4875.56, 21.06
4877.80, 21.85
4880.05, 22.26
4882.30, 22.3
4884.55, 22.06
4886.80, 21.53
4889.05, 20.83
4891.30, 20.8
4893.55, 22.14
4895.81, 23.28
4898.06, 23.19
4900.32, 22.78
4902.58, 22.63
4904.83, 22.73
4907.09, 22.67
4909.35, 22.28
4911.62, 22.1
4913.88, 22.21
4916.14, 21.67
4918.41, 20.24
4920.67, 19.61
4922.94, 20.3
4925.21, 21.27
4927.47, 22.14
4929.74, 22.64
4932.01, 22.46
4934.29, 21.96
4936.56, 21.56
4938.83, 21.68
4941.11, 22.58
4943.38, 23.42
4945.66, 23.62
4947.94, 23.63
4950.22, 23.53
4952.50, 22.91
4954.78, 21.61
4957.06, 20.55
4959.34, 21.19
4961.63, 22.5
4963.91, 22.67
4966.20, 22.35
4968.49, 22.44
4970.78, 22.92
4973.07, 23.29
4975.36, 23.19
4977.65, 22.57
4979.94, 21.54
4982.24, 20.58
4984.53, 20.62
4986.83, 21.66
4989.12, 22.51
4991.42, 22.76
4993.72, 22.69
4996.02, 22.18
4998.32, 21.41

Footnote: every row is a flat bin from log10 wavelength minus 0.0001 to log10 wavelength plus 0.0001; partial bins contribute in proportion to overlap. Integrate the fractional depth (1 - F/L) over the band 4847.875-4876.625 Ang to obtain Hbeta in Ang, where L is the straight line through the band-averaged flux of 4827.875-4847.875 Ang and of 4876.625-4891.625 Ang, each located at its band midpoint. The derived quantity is 2.3 Ang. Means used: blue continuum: 22.5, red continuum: 21.7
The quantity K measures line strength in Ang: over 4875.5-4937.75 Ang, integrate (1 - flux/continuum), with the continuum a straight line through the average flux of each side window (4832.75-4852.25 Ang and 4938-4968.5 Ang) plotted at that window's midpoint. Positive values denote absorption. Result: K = 1.7 Ang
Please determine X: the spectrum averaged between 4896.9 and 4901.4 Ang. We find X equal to 23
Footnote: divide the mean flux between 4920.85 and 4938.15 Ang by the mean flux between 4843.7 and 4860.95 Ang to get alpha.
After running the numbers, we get 1.0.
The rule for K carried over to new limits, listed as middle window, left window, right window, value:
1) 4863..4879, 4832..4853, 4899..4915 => 1.6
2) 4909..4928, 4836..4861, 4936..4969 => 0.8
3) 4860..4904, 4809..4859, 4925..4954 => 2.7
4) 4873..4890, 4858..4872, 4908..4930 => -1.4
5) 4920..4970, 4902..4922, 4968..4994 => -0.4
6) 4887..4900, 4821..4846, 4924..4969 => 0.3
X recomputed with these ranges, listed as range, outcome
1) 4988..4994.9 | 22.6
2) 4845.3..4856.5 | 22.2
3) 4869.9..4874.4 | 20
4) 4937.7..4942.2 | 22.1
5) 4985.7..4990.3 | 22.1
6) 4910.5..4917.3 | 22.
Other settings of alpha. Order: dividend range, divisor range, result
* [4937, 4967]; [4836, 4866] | 1.06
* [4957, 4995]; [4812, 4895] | 1.02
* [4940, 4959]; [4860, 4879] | 1.14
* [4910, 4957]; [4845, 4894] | 1.05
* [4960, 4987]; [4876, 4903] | 1.00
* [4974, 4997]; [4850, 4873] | 1.10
